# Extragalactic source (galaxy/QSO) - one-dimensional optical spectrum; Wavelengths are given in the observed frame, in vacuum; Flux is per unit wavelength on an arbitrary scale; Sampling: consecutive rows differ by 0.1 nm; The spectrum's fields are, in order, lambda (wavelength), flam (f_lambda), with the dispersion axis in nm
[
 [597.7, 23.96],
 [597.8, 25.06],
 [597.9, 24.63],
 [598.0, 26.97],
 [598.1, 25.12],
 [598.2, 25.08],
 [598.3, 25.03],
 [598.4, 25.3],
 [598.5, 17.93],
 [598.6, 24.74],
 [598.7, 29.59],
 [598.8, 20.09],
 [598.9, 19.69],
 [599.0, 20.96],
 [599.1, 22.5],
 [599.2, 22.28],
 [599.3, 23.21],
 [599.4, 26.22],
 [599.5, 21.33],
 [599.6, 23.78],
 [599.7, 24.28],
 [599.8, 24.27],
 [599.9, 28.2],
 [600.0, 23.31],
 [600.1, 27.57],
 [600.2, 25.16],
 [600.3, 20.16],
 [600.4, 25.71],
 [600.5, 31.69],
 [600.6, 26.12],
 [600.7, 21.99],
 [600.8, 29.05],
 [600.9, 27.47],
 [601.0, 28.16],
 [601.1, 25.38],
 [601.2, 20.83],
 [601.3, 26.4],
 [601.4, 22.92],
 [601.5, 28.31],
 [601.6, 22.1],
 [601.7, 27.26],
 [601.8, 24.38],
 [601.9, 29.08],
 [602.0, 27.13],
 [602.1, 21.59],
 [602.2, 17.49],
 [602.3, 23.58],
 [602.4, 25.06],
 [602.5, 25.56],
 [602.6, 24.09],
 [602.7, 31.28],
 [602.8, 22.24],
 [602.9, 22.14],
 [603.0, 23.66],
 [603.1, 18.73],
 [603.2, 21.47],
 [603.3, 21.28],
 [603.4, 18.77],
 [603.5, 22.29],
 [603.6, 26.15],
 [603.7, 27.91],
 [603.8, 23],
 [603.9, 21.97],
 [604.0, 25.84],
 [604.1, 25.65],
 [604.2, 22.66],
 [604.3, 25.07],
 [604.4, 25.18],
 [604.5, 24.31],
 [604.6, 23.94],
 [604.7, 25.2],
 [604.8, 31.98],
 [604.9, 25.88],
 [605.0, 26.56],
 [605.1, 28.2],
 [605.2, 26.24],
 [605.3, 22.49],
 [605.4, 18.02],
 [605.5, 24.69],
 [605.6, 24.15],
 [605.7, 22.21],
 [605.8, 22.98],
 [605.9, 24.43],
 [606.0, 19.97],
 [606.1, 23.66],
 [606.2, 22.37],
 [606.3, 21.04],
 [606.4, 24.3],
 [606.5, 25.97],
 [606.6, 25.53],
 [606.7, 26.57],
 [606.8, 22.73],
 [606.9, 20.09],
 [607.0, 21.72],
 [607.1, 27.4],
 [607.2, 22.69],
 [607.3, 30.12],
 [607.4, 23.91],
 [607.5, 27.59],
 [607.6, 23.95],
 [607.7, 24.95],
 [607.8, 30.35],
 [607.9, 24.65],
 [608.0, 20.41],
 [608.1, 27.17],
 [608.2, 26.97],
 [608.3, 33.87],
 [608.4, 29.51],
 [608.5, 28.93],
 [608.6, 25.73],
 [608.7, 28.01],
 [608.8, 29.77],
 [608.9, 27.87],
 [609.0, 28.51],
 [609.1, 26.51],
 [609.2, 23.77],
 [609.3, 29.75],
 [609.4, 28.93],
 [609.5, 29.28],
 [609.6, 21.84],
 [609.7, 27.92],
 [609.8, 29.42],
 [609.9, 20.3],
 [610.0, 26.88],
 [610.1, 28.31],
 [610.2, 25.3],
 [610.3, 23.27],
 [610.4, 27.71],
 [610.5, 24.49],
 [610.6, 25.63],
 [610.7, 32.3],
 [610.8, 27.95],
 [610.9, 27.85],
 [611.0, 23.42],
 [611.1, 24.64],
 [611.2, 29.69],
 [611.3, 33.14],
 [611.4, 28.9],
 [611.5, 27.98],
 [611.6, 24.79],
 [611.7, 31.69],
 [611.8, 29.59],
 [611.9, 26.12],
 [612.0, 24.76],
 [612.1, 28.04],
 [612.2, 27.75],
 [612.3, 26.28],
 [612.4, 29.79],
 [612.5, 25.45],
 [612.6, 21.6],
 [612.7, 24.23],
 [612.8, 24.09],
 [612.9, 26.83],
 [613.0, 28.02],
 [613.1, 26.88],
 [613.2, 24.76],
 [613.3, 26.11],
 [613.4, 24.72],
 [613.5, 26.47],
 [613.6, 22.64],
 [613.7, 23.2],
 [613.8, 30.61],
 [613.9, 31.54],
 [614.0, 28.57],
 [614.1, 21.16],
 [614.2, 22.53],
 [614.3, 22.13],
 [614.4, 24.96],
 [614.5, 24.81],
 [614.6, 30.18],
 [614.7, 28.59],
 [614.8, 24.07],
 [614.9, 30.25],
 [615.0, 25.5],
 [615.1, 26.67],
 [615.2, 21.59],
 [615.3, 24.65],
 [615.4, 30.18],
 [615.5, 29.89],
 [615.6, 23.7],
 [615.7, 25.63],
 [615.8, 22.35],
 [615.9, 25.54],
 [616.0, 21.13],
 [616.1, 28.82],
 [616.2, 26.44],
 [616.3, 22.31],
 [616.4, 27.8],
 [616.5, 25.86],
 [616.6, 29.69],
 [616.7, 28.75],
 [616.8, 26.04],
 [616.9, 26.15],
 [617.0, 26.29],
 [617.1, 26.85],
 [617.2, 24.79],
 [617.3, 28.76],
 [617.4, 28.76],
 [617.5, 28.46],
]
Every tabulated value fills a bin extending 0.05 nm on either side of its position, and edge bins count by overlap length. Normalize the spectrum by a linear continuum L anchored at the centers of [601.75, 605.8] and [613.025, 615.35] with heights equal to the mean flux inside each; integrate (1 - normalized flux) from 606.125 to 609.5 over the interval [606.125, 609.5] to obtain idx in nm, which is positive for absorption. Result -0.182 nm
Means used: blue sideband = 24.2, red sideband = 25.8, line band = 26.1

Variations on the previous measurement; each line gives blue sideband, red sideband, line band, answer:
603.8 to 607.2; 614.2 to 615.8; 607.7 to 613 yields -0.42 nm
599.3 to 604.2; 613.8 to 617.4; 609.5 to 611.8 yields -0.13 nm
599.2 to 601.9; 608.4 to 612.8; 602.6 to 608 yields 0.39 nm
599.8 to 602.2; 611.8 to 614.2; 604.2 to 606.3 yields 0.12 nm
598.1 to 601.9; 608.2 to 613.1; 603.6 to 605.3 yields 0.01 nm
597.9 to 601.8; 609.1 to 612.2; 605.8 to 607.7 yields 0.15 nm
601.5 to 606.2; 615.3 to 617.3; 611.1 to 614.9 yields -0.13 nm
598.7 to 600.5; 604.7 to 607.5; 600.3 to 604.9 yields -0.11 nm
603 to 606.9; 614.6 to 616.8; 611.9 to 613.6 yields -0.02 nm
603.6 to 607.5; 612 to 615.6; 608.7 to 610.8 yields -0.14 nm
